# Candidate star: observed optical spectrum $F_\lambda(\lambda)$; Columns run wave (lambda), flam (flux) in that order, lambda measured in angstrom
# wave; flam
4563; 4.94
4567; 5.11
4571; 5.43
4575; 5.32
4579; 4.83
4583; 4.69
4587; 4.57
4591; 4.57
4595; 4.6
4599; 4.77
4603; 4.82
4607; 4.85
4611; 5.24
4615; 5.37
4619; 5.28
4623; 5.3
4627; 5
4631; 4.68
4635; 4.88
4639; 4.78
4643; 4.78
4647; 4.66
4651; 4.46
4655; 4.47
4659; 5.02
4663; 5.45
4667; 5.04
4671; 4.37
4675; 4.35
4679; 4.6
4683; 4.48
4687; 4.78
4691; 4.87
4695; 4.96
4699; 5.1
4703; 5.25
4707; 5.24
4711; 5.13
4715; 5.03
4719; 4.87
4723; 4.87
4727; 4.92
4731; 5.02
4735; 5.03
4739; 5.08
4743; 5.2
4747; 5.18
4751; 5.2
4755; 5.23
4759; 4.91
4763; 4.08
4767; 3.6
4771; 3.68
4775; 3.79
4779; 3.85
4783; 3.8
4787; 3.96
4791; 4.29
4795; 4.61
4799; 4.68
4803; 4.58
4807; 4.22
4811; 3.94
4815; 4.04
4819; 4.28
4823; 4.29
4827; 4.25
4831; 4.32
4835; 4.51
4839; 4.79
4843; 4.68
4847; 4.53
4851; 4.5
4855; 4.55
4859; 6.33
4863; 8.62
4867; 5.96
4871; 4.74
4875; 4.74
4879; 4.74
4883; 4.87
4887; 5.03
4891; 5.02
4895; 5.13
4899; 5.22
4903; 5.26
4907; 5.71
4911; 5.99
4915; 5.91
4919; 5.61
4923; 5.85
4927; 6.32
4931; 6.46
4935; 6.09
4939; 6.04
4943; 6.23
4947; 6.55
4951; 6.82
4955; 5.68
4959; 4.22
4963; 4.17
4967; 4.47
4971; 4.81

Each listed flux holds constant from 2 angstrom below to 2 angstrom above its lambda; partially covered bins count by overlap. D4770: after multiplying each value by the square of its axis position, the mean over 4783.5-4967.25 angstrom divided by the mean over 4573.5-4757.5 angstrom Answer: 1.14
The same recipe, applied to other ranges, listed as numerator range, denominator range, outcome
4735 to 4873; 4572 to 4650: 1.03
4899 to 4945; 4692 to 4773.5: 1.32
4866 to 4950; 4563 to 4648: 1.29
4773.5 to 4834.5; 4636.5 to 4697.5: 0.94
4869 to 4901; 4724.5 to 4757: 1.03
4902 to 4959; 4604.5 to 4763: 1.34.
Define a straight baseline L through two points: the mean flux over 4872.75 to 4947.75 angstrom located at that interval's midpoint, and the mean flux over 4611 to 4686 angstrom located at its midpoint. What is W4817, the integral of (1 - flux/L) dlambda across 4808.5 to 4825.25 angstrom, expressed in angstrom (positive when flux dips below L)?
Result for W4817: 3.7 angstrom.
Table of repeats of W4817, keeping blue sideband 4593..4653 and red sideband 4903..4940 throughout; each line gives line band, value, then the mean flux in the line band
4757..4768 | 2.3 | 4.25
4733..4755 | 0.7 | 5.15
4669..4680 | 1.4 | 4.43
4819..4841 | 4.7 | 4.42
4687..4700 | 0.5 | 4.94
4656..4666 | -0.2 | 5.14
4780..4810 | 6.7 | 4.28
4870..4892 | 3.6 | 4.85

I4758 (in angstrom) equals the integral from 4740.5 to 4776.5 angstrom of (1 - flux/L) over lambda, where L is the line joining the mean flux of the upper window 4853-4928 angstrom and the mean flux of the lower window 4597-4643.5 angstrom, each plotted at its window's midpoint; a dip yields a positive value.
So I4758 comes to 4.9 angstrom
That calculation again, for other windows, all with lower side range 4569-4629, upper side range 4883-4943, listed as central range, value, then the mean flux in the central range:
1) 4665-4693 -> 2.79 angstrom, 4.64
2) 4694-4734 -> 1.47 angstrom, 5.04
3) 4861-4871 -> -2.17 angstrom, 6.78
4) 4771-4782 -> 3.24 angstrom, 3.79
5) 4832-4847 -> 2.43 angstrom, 4.62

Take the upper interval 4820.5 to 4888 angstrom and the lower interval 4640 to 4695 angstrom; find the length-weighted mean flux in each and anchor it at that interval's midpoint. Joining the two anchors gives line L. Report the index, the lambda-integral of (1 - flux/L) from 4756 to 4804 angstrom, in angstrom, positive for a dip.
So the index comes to 7.23 angstrom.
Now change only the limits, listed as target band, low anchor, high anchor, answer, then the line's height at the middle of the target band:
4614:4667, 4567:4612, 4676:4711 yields -0.4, 4.89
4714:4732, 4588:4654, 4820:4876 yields 0.1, 4.95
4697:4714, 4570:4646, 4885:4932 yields -0.1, 5.15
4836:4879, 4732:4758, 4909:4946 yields 3.2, 5.71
